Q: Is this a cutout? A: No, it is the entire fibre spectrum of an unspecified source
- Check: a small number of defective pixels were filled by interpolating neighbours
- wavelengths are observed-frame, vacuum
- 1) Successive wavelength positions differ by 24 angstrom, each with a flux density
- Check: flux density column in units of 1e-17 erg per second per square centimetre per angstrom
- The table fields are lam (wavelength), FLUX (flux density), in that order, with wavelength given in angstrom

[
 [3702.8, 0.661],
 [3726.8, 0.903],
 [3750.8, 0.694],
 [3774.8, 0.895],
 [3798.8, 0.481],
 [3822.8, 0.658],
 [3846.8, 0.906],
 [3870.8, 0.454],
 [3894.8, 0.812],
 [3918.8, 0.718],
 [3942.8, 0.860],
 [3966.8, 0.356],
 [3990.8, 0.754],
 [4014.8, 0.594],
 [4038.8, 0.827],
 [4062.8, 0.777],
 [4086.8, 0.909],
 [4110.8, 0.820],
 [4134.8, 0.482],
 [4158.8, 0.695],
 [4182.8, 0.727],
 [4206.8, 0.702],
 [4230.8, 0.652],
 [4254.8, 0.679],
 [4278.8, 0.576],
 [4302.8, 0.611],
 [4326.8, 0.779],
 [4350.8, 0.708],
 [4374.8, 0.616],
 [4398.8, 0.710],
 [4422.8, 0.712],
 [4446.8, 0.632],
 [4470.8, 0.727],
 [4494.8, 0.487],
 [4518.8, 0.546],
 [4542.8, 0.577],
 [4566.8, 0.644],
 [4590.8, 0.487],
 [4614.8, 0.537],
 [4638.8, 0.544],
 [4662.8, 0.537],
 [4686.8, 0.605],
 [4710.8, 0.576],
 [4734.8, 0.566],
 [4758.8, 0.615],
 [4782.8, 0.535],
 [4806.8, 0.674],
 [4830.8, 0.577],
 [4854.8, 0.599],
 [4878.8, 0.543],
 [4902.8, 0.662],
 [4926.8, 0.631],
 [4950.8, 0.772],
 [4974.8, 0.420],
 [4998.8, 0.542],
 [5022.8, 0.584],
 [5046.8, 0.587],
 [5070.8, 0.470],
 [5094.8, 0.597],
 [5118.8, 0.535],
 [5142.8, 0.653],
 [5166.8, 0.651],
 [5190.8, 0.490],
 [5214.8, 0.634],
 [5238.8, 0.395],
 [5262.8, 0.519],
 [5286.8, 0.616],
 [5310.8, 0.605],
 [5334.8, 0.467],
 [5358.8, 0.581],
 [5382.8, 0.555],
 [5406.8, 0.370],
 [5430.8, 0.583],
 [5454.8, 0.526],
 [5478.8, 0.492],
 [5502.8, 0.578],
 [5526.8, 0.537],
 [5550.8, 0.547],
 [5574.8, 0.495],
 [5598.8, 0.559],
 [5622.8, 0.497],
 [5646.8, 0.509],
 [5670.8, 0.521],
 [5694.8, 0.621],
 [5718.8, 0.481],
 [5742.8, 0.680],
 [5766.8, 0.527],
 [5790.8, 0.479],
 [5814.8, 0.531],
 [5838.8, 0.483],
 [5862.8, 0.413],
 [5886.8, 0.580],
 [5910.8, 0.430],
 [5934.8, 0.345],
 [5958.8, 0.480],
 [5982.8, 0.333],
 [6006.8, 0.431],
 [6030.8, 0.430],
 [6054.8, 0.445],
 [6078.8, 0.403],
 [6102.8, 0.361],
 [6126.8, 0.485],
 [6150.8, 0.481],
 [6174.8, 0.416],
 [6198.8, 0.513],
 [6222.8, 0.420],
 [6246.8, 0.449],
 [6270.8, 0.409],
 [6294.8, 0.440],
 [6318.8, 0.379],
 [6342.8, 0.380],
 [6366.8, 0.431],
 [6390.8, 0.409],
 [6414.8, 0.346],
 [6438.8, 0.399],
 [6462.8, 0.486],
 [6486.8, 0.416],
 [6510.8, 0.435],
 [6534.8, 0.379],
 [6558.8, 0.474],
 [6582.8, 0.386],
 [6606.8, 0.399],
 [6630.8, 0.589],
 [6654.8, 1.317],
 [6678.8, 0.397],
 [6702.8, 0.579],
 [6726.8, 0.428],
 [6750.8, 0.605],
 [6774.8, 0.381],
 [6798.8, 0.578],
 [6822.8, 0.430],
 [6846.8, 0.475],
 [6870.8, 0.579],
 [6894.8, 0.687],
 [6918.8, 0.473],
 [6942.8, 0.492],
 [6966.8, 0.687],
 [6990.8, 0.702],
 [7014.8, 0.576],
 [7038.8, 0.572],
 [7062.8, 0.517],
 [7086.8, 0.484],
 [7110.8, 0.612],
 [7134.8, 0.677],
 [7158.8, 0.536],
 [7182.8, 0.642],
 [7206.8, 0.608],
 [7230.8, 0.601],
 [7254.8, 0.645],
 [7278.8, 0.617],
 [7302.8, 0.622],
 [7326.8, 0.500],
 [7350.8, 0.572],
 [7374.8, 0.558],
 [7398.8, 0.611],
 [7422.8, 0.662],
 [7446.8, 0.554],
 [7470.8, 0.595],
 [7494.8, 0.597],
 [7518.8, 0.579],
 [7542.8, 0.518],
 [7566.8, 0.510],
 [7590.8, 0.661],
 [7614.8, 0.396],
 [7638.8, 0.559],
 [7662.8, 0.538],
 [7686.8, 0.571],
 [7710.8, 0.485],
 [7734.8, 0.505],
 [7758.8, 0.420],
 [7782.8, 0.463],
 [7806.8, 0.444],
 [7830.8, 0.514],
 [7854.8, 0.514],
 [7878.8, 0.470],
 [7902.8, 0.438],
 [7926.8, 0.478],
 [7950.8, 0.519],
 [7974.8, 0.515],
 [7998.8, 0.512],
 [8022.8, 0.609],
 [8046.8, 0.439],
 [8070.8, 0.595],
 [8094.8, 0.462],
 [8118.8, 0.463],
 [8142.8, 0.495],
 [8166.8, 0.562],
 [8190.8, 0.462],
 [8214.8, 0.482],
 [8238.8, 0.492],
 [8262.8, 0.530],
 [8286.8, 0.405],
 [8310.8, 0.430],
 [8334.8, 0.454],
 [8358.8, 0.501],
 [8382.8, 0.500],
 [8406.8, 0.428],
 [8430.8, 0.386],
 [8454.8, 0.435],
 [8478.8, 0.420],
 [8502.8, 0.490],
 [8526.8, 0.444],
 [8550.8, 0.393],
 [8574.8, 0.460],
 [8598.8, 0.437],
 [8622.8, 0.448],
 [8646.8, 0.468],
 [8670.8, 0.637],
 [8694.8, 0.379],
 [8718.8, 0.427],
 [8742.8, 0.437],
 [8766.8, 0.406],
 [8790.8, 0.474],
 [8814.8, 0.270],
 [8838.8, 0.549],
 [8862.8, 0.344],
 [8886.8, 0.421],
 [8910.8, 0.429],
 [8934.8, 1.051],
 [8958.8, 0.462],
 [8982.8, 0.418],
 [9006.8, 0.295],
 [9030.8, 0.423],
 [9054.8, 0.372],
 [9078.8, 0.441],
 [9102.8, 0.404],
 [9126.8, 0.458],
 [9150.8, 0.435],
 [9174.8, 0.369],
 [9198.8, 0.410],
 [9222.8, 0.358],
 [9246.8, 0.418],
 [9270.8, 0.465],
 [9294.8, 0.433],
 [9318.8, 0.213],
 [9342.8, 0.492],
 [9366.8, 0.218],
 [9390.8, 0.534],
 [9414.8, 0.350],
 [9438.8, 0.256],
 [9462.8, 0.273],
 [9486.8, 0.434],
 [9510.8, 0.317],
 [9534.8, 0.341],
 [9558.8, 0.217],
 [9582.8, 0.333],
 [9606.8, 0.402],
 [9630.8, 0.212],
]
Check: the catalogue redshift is 0.78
